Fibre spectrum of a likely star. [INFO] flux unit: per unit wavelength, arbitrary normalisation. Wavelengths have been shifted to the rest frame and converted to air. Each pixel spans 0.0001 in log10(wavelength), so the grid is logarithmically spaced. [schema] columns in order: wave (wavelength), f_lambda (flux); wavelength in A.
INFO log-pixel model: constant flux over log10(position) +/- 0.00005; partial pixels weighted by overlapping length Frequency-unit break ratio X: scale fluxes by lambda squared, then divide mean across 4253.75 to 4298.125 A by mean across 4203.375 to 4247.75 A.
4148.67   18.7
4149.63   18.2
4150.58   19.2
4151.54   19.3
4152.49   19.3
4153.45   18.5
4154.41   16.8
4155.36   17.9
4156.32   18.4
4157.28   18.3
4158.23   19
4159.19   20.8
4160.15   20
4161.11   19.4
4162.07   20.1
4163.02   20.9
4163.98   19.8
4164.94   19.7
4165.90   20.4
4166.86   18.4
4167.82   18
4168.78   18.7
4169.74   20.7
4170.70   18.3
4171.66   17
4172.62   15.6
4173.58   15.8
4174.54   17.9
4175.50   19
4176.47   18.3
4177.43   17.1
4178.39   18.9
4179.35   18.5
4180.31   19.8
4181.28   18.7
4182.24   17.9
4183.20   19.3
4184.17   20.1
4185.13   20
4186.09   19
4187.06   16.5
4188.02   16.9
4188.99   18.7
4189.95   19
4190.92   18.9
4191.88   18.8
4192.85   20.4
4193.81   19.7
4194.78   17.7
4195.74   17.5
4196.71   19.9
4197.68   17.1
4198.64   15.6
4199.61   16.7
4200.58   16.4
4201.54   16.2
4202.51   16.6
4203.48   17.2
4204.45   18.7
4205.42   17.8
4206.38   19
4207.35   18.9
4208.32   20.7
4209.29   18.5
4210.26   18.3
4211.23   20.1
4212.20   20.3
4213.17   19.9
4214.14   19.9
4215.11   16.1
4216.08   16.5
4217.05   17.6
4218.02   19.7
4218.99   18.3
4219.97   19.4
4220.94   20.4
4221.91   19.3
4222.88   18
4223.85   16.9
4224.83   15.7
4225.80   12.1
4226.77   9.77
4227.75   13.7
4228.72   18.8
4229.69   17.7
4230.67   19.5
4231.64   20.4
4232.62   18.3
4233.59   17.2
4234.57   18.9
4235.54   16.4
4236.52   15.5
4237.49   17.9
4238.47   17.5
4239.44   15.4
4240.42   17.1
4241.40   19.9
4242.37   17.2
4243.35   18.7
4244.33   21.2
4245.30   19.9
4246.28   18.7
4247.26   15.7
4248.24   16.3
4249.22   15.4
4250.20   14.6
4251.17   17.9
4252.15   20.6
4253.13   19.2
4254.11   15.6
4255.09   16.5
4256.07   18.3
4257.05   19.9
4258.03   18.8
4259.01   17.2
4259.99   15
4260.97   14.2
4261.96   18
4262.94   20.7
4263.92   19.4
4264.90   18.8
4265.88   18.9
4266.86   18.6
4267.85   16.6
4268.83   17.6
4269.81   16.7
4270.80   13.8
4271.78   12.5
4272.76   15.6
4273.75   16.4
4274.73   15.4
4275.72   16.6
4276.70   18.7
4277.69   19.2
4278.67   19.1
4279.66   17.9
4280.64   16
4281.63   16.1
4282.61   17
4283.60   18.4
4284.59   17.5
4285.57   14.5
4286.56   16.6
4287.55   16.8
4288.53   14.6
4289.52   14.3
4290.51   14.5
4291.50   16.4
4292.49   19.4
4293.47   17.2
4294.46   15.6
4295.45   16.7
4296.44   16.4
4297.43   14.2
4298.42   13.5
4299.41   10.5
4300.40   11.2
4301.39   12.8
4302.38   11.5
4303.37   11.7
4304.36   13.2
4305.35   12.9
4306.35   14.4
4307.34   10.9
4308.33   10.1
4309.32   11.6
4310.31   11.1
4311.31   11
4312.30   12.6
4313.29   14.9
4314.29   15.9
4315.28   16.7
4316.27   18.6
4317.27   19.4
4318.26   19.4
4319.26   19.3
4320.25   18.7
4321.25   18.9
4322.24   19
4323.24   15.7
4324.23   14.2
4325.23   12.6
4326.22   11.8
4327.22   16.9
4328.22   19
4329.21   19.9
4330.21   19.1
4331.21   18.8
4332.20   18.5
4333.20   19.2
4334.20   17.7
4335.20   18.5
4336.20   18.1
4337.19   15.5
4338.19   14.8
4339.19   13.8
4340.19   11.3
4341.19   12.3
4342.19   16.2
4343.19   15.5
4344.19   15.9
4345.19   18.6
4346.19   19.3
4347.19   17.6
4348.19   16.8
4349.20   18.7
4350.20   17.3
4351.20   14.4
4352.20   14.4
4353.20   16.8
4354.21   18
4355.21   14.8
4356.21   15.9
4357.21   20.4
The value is 0.96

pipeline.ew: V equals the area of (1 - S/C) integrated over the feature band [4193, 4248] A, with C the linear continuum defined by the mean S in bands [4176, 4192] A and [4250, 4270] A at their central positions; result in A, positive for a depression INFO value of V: 1.2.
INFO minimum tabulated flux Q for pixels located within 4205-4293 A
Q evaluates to 9.77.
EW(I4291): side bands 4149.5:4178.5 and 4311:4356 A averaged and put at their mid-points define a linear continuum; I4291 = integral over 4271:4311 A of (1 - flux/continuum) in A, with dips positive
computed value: 5.14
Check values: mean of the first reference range 18.7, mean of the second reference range 16.6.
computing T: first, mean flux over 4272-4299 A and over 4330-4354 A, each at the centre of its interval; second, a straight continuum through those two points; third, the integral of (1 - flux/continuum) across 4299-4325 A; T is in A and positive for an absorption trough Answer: 3.2 A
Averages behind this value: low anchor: 16.4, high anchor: 16.6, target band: 14.5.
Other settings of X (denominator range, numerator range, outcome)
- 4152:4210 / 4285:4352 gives 0.90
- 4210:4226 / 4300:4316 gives 0.73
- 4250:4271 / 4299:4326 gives 0.83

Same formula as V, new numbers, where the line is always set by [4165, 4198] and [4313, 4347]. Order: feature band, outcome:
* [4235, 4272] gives 0.5 A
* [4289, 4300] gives 1.3 A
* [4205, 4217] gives -0.4 A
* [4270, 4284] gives 0.7 A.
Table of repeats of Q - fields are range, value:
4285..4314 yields 10.1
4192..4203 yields 15.6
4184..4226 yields 12.1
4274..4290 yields 14.3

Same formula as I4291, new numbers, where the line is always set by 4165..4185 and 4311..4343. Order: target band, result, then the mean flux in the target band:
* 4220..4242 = 0.7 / 17.2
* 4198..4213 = 0.0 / 18.1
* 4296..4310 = 3.6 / 12.5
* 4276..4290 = 0.2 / 16.9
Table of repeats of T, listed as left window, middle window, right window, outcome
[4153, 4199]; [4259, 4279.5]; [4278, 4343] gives -0.72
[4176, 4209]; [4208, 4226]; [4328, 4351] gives -0.28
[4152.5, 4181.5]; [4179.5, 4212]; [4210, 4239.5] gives -0.43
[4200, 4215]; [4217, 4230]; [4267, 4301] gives 0.77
